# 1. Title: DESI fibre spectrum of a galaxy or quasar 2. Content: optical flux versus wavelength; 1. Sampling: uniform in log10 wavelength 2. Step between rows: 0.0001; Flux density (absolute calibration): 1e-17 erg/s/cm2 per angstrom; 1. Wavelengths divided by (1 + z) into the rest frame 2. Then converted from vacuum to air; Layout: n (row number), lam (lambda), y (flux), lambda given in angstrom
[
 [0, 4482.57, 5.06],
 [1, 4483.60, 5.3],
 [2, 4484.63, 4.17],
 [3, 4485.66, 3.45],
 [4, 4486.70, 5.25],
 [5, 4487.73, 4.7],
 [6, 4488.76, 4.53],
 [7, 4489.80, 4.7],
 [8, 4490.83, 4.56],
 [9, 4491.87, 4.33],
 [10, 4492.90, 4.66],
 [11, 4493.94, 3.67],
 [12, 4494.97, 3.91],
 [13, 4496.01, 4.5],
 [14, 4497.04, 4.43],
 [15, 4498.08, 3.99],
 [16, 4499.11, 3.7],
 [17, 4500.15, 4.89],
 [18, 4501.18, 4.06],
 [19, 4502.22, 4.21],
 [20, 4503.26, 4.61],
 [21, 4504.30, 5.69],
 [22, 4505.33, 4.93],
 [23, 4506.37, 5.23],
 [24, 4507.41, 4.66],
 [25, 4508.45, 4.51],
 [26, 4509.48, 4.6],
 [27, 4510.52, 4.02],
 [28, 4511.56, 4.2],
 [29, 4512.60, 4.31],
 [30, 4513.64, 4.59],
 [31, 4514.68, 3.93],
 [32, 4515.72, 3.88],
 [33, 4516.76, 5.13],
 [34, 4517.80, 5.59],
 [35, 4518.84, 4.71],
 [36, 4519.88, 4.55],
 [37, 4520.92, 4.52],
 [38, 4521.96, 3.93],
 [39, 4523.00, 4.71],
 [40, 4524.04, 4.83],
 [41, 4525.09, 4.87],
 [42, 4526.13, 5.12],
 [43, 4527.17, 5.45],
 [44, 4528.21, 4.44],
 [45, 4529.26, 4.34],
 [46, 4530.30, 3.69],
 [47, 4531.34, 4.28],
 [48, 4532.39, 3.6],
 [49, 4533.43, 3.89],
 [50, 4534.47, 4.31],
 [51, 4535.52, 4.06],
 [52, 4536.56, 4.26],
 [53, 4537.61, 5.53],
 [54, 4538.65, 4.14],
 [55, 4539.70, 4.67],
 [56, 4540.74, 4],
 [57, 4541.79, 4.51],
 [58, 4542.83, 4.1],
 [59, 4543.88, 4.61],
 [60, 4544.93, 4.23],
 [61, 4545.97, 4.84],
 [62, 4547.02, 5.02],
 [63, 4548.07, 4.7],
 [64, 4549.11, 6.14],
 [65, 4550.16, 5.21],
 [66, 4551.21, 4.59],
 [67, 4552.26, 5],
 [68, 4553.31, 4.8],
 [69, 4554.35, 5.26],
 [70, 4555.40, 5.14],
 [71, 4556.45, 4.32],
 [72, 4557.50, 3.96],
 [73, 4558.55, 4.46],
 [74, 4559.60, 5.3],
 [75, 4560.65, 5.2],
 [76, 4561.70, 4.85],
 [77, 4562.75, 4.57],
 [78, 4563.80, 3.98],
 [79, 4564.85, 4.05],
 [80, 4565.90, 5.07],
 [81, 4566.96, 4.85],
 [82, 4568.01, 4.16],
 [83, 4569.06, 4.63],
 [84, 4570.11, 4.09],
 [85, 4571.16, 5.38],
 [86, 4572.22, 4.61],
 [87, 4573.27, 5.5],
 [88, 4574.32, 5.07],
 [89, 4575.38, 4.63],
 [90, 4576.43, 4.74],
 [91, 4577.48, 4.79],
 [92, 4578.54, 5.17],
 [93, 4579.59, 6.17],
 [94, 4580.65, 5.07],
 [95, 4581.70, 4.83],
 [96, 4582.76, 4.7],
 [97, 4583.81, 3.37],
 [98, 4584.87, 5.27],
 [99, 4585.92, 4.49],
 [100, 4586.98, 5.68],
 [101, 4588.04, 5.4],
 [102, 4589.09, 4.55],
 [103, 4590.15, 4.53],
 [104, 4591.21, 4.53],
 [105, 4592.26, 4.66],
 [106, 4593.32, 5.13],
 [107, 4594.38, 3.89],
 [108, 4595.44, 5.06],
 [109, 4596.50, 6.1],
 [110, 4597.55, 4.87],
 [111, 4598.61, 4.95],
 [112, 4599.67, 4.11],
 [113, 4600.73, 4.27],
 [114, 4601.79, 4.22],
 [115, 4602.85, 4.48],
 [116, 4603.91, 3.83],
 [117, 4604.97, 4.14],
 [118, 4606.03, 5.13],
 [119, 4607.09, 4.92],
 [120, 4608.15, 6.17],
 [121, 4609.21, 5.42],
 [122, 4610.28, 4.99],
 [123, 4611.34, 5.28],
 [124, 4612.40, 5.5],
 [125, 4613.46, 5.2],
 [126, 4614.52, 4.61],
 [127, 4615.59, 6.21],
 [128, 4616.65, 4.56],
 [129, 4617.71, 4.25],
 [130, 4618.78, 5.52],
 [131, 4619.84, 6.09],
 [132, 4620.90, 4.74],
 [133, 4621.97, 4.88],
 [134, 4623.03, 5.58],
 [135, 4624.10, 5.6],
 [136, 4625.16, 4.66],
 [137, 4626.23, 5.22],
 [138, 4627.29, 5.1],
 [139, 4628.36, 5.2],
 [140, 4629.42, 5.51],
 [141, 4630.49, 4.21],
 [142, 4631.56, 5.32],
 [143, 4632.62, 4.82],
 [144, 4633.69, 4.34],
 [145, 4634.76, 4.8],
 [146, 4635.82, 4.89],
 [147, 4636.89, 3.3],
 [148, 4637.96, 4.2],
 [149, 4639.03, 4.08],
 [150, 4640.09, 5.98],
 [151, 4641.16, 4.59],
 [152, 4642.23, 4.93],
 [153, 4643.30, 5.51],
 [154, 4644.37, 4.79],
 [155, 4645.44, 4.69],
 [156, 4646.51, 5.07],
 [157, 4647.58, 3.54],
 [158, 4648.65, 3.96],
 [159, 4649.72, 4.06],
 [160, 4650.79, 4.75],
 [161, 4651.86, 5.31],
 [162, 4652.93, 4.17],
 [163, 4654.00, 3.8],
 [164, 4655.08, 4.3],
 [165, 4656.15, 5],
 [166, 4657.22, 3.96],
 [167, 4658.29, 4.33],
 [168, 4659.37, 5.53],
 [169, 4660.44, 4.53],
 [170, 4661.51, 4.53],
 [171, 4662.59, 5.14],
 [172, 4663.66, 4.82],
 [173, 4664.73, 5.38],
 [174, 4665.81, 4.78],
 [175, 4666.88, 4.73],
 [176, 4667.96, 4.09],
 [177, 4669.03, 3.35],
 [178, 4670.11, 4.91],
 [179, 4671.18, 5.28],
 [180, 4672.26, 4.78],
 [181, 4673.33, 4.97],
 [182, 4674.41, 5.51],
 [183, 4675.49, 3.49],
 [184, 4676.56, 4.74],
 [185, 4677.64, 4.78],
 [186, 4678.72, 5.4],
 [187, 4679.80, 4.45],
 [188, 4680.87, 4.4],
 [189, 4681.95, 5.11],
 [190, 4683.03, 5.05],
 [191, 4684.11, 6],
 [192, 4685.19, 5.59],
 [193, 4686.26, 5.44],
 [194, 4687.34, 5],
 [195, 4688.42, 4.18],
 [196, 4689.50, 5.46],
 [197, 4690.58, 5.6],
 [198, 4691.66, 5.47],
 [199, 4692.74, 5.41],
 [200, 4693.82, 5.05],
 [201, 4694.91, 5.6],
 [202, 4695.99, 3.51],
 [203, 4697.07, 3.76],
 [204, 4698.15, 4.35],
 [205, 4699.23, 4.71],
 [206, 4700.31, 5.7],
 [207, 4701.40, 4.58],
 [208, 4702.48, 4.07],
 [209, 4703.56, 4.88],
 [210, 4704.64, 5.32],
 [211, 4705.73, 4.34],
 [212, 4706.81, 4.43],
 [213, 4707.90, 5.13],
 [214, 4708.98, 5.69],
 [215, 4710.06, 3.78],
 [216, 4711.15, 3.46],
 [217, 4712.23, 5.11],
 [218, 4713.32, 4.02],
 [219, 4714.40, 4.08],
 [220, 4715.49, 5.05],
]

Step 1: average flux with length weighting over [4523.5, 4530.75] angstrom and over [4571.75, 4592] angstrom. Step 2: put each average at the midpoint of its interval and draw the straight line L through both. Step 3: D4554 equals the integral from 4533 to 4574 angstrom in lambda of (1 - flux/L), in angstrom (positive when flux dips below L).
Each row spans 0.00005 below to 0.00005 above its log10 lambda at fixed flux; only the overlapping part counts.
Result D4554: 1.0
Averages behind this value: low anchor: 4.68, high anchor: 4.9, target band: 4.67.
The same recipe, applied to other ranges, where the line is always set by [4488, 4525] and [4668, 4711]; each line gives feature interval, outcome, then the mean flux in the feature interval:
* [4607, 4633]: -2.7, 5.19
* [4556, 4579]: -0.4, 4.7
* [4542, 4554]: -0.7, 4.84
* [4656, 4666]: 0.0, 4.79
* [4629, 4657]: 0.9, 4.6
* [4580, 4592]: -0.3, 4.78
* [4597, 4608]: 0.3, 4.56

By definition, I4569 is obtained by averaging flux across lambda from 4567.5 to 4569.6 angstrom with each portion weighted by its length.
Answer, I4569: 4.4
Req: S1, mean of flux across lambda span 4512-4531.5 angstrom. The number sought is 4.58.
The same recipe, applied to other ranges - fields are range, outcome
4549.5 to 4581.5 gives 4.83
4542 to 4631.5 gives 4.88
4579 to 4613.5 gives 4.87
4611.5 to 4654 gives 4.86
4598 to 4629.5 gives 5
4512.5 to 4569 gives 4.6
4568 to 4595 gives 4.82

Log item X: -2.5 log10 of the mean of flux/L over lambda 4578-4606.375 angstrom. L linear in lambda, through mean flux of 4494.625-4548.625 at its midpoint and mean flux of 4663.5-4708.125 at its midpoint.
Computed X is -0.03 mag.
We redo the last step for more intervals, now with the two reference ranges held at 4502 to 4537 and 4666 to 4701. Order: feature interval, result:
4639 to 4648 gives -0.02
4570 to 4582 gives -0.09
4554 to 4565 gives -0.01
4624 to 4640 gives 0.00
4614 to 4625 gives -0.10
